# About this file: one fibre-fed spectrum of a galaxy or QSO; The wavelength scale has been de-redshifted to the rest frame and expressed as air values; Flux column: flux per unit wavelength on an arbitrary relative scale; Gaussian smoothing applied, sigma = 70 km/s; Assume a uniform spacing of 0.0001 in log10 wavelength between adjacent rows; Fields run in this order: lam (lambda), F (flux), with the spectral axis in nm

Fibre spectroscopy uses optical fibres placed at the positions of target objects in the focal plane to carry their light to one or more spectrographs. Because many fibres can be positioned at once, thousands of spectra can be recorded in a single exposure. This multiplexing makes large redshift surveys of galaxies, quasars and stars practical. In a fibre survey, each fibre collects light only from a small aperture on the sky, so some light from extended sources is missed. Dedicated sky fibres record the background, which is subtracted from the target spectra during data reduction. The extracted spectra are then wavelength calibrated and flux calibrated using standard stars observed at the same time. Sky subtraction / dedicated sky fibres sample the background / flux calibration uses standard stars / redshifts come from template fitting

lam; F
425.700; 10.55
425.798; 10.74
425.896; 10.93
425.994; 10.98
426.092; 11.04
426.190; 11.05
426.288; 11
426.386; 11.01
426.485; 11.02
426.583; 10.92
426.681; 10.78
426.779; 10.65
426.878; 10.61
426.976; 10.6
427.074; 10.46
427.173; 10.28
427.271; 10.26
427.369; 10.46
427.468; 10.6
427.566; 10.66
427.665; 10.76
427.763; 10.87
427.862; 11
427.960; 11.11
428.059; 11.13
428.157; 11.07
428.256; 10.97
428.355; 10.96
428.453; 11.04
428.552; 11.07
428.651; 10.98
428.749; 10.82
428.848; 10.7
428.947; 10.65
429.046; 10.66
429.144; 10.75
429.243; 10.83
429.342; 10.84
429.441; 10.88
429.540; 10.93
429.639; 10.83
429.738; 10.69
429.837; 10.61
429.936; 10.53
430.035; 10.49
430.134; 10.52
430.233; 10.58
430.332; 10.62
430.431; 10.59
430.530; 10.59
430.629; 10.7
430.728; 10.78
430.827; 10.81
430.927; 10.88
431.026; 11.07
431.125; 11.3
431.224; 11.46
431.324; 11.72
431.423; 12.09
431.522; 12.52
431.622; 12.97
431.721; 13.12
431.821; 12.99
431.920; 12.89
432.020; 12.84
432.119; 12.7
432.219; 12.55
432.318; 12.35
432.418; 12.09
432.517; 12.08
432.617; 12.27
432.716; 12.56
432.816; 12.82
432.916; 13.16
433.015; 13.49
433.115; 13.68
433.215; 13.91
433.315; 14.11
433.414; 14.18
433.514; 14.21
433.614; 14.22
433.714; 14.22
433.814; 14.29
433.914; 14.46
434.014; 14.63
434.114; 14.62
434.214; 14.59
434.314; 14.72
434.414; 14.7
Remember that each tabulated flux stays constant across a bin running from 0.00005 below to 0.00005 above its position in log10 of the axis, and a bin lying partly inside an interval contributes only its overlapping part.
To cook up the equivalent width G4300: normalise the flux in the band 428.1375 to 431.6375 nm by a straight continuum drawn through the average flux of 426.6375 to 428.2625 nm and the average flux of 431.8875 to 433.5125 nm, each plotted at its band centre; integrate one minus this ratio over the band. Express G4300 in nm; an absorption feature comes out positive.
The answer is 0.24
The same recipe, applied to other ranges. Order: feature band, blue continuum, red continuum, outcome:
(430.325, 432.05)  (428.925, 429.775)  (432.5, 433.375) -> 0.05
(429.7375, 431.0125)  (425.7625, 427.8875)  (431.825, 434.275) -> 0.17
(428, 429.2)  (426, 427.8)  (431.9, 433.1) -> 0.04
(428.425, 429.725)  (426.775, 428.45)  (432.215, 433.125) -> 0.05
